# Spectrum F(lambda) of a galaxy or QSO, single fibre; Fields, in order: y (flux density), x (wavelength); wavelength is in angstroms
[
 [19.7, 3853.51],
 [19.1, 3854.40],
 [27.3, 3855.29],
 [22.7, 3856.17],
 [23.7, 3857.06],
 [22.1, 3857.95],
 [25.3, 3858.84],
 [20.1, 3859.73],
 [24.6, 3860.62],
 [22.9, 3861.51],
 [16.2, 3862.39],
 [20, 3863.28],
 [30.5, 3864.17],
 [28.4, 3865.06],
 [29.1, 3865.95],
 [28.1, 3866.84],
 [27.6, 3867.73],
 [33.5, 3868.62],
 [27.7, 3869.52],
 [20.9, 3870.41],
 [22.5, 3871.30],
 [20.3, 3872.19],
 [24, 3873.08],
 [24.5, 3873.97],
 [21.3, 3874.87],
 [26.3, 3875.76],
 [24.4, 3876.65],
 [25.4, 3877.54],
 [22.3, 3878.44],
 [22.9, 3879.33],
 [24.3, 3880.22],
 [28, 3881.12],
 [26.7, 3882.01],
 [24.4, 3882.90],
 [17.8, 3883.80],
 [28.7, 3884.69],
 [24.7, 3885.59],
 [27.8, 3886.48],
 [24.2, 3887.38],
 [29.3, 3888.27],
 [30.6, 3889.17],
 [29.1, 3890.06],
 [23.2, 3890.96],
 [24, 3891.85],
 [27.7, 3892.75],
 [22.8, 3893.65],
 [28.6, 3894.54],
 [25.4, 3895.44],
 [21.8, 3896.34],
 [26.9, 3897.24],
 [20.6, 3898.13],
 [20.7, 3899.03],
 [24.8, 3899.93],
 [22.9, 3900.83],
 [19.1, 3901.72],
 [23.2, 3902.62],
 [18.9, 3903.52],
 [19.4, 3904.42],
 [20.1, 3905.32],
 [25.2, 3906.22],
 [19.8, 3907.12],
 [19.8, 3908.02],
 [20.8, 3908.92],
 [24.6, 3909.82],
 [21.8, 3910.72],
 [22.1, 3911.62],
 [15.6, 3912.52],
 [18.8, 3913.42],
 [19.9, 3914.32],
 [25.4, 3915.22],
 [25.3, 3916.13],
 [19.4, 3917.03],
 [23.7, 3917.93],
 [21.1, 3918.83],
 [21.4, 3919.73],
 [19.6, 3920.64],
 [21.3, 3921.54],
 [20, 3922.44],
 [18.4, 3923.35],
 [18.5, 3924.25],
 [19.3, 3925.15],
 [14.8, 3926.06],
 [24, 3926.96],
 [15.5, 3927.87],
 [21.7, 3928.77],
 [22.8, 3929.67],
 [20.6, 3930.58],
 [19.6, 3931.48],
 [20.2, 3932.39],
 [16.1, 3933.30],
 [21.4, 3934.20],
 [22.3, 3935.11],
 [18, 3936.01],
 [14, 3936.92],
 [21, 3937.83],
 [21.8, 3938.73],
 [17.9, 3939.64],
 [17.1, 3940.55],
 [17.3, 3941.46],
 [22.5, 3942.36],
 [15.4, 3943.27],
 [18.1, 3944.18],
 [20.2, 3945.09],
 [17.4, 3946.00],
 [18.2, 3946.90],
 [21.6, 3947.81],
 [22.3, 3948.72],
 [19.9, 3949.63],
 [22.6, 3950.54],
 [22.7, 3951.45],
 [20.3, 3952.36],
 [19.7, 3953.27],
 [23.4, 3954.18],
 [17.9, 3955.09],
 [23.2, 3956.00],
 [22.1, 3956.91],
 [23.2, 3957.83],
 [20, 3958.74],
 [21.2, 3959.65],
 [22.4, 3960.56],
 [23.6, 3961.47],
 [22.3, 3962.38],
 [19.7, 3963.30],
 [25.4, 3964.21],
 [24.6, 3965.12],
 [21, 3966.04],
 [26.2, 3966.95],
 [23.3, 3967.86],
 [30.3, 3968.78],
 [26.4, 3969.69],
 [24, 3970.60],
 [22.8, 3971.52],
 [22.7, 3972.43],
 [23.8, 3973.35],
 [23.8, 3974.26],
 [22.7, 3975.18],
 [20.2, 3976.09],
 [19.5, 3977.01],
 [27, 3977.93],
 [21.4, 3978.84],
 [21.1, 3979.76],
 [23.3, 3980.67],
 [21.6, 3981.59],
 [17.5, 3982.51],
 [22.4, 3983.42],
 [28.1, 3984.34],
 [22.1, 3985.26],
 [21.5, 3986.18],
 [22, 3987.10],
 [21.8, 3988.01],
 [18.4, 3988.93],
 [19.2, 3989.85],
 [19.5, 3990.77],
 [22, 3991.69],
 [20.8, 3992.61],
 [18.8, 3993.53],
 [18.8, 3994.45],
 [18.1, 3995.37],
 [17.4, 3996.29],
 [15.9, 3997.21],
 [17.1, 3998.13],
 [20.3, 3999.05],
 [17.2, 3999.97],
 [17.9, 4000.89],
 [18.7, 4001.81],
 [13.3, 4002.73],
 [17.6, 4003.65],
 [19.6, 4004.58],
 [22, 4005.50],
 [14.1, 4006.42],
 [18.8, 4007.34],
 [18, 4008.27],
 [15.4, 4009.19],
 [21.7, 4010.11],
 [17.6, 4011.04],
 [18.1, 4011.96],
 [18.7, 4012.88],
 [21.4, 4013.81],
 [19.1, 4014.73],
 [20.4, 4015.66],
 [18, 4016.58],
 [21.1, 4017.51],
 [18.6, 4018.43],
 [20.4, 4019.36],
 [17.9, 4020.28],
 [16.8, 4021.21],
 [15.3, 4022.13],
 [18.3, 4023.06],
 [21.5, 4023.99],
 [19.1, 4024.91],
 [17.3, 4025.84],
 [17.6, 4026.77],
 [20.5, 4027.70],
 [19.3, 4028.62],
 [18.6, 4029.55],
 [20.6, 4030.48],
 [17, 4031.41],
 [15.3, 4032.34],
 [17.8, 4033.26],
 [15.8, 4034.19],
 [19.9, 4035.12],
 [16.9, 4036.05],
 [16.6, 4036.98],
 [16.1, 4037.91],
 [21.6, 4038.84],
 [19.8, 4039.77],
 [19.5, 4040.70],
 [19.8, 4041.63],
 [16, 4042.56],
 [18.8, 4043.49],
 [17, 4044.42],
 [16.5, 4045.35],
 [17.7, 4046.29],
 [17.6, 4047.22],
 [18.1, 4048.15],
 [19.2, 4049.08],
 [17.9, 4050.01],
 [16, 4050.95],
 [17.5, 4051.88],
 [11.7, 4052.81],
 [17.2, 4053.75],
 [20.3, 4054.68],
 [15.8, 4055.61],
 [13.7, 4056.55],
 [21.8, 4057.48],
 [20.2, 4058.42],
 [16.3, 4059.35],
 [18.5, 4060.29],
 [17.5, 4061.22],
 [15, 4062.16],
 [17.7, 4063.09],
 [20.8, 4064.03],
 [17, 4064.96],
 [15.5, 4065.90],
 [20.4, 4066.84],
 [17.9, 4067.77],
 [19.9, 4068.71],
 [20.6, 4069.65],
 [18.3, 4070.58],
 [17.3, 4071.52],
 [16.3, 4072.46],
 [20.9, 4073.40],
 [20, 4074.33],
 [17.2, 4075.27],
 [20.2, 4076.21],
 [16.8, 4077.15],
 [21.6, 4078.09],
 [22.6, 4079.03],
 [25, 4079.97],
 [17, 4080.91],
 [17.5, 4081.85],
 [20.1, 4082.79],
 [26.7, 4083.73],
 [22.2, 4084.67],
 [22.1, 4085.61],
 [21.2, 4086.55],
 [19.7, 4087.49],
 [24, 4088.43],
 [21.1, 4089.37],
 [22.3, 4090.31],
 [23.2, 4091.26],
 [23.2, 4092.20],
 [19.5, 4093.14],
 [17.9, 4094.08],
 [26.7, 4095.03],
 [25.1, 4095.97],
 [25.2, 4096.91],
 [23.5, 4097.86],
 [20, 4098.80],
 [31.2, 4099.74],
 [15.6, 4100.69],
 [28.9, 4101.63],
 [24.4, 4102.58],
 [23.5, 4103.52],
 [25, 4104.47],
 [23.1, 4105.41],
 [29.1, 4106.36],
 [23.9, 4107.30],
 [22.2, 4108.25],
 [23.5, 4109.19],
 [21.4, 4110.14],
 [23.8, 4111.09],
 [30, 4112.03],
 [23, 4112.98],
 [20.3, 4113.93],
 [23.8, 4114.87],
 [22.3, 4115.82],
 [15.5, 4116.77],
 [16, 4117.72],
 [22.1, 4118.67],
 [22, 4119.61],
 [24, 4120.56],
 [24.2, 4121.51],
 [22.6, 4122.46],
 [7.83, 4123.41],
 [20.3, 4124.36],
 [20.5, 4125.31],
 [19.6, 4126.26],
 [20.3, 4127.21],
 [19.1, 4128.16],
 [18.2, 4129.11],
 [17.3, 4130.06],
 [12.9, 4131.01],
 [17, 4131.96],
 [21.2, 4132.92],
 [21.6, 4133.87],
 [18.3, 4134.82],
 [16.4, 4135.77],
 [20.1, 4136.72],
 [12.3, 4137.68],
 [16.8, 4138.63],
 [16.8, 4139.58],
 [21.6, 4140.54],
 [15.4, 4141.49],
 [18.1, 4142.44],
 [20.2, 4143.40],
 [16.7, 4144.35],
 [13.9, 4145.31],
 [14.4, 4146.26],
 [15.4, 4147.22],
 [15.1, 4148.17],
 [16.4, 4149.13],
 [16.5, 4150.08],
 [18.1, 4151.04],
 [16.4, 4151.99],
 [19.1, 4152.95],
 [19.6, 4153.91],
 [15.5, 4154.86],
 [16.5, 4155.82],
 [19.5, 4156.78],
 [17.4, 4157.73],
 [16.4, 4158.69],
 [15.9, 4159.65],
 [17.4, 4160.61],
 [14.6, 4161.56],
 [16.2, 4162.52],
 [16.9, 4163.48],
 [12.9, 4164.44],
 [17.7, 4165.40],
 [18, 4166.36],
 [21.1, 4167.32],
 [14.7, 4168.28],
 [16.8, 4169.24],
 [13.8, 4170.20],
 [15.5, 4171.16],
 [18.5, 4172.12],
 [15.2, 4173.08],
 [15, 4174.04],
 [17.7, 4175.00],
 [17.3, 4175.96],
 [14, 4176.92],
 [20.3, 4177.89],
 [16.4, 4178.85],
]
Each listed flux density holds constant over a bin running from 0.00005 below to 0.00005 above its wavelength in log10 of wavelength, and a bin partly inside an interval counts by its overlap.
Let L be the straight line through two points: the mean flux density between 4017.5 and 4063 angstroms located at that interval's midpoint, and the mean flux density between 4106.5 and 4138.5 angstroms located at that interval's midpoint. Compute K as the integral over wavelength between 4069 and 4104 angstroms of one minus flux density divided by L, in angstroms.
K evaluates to -4.3 angstroms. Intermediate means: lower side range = 17.9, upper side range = 20.2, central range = 21.6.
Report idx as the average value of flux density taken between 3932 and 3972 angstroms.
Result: 21.2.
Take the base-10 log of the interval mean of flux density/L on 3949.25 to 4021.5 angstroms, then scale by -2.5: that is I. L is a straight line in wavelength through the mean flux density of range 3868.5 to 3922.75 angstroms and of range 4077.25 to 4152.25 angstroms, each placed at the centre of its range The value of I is 0.07 mag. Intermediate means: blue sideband 23.3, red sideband 20.5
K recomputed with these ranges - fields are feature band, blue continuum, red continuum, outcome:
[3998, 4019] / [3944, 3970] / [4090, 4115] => 3.84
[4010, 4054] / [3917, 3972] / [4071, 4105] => 6.63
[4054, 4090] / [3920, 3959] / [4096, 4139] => 2.49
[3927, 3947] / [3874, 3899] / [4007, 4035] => 3.06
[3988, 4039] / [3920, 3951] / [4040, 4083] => 0.75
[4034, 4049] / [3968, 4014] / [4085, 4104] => 2.49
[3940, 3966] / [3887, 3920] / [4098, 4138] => 1.89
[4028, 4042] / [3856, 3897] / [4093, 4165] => 2.12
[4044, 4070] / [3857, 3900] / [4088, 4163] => 4.41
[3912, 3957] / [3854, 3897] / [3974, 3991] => 6.08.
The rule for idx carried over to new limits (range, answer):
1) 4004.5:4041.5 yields 18.6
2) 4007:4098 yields 19.1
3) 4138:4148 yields 16.8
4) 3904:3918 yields 21.3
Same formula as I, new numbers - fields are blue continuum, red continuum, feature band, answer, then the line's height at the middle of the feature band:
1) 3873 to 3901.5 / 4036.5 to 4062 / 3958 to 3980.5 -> -0.095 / 21.2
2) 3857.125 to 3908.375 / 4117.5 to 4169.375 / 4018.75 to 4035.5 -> 0.130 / 20.6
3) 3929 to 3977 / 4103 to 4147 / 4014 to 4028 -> 0.106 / 20.7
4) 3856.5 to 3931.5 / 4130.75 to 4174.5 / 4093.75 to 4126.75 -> -0.249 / 17.9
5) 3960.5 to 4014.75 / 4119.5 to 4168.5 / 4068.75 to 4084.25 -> -0.050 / 19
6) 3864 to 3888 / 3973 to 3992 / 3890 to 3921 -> 0.098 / 24.4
